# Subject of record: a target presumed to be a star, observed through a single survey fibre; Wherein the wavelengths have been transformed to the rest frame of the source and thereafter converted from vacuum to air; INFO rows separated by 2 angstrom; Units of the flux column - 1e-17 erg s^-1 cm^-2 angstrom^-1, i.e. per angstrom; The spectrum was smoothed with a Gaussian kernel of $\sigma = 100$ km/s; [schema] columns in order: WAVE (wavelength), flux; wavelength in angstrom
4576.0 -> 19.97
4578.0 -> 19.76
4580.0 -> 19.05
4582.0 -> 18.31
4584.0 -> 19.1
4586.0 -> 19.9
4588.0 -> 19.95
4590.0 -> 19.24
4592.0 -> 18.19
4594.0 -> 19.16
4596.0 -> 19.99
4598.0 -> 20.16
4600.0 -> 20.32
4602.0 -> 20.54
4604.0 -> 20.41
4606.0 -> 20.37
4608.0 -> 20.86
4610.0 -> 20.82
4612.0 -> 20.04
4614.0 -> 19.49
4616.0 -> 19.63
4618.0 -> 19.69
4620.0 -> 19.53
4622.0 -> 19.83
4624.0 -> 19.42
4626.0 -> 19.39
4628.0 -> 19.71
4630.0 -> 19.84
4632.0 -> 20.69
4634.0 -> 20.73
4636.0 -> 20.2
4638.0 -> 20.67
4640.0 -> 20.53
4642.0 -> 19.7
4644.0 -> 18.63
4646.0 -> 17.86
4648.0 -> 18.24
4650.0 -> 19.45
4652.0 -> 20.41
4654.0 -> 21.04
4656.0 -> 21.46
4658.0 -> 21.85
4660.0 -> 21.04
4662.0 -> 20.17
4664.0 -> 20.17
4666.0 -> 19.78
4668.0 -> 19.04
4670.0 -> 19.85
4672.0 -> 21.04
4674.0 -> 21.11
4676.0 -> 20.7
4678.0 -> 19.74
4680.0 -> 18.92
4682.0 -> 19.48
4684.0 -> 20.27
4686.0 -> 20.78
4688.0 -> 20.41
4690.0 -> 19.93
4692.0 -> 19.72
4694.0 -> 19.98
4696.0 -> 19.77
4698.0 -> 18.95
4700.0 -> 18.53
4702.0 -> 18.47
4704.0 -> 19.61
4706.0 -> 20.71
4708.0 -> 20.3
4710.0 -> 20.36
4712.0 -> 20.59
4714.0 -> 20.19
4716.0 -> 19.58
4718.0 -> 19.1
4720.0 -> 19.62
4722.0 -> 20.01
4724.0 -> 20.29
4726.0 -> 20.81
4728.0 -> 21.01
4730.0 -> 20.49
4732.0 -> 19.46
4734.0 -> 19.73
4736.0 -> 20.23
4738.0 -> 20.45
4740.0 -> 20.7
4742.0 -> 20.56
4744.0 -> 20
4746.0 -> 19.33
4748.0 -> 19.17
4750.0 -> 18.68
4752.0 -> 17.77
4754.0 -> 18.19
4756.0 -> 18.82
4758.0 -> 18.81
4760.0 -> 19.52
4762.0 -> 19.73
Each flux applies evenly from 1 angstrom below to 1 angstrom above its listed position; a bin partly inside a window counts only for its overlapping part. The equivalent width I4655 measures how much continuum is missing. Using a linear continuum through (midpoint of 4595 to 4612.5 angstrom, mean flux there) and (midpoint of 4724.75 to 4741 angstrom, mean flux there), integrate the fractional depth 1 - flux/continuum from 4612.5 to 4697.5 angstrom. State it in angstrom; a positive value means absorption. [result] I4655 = 1.6 angstrom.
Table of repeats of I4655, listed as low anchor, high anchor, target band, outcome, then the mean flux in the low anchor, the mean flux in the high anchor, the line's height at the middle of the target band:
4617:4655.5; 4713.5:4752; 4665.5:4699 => -0.21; 19.8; 19.9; 19.8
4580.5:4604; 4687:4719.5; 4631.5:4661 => -0.75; 19.6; 19.8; 19.7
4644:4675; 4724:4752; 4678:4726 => 0.51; 20.1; 20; 20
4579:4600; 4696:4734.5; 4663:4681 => -0.31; 19.4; 19.9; 19.7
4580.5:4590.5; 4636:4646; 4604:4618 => -0.50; 19.3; 19.7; 19.5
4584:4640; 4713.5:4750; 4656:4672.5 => -0.36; 19.9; 20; 20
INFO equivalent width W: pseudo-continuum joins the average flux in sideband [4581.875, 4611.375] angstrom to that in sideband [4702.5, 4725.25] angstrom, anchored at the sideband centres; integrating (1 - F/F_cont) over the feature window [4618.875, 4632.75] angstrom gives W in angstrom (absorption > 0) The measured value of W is 0.1 angstrom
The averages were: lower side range 19.9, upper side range 20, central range 19.8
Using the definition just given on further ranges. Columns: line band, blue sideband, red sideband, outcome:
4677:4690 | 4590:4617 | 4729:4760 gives -0.15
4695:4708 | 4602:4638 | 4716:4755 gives 0.29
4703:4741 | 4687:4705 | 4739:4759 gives -1.62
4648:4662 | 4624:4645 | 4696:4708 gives -0.59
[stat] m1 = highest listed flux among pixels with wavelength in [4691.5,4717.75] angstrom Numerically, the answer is 20.71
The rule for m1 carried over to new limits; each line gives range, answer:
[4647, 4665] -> 21.85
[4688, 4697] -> 20.41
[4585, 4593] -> 19.95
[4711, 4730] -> 21.01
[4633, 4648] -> 20.73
